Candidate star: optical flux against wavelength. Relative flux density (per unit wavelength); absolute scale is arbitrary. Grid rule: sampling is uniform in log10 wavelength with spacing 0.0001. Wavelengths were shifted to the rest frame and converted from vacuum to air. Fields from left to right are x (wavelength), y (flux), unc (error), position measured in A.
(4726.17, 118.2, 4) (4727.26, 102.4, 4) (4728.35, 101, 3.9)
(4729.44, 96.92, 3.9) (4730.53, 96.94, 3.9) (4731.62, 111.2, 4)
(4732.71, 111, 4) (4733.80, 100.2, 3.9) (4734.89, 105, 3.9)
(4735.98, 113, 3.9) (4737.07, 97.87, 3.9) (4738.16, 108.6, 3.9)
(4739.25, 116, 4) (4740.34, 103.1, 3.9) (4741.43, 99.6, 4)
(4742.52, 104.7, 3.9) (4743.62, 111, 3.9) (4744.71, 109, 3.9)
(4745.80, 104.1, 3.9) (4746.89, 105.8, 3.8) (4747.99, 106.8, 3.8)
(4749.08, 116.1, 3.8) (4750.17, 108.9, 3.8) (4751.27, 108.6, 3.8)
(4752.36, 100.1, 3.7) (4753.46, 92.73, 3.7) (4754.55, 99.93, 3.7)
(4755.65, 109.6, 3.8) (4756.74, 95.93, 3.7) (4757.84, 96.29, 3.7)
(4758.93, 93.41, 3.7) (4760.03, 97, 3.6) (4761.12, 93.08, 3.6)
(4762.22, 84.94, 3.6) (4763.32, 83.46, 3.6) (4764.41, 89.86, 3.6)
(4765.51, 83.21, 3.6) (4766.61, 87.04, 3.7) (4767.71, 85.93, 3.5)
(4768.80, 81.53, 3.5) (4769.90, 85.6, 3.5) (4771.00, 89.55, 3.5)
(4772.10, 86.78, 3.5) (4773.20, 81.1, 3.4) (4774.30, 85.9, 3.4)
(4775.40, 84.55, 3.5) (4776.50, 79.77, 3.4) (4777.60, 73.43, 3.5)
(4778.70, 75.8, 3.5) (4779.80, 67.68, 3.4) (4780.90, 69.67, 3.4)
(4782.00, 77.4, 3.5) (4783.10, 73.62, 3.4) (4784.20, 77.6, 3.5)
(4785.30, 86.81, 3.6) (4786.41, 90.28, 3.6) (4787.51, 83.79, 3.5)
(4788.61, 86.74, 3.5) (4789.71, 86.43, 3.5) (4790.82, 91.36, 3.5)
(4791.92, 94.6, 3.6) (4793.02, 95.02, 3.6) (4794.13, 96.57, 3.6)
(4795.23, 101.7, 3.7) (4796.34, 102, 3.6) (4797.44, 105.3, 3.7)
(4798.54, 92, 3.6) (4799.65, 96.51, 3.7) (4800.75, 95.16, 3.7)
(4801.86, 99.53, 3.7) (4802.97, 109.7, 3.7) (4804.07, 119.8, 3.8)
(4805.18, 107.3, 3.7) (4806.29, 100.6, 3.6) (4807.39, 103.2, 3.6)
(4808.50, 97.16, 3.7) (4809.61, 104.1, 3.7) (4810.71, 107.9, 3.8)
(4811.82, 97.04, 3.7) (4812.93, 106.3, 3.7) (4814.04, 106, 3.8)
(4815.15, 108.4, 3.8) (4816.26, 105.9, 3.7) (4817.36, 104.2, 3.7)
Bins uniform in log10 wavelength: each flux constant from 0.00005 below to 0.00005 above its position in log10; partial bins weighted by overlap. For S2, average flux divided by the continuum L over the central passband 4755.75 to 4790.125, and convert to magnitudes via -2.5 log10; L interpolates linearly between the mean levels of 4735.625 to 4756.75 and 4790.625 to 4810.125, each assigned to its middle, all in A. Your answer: 0.22 mag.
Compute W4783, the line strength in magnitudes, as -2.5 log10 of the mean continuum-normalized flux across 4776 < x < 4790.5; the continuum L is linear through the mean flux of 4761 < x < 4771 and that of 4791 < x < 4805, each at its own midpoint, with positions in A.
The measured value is 0.18 mag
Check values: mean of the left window 85.9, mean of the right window 101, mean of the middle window 79.3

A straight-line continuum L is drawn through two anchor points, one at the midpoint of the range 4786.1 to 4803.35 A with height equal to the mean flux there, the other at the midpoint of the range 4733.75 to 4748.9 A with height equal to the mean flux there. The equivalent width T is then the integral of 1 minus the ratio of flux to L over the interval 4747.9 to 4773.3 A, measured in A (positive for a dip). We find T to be 2.1 A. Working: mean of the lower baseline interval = 107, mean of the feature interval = 94.1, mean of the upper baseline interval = 95.4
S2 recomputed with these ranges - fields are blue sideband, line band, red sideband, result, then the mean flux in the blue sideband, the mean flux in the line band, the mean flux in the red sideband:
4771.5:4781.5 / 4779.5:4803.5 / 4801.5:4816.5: 0.010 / 78.3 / 90.2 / 105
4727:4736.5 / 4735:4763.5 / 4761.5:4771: -0.086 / 104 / 103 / 85.6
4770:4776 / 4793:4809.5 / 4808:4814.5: -0.035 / 85.4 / 102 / 103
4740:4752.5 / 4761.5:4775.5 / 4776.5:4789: 0.049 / 107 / 85.4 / 78.4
